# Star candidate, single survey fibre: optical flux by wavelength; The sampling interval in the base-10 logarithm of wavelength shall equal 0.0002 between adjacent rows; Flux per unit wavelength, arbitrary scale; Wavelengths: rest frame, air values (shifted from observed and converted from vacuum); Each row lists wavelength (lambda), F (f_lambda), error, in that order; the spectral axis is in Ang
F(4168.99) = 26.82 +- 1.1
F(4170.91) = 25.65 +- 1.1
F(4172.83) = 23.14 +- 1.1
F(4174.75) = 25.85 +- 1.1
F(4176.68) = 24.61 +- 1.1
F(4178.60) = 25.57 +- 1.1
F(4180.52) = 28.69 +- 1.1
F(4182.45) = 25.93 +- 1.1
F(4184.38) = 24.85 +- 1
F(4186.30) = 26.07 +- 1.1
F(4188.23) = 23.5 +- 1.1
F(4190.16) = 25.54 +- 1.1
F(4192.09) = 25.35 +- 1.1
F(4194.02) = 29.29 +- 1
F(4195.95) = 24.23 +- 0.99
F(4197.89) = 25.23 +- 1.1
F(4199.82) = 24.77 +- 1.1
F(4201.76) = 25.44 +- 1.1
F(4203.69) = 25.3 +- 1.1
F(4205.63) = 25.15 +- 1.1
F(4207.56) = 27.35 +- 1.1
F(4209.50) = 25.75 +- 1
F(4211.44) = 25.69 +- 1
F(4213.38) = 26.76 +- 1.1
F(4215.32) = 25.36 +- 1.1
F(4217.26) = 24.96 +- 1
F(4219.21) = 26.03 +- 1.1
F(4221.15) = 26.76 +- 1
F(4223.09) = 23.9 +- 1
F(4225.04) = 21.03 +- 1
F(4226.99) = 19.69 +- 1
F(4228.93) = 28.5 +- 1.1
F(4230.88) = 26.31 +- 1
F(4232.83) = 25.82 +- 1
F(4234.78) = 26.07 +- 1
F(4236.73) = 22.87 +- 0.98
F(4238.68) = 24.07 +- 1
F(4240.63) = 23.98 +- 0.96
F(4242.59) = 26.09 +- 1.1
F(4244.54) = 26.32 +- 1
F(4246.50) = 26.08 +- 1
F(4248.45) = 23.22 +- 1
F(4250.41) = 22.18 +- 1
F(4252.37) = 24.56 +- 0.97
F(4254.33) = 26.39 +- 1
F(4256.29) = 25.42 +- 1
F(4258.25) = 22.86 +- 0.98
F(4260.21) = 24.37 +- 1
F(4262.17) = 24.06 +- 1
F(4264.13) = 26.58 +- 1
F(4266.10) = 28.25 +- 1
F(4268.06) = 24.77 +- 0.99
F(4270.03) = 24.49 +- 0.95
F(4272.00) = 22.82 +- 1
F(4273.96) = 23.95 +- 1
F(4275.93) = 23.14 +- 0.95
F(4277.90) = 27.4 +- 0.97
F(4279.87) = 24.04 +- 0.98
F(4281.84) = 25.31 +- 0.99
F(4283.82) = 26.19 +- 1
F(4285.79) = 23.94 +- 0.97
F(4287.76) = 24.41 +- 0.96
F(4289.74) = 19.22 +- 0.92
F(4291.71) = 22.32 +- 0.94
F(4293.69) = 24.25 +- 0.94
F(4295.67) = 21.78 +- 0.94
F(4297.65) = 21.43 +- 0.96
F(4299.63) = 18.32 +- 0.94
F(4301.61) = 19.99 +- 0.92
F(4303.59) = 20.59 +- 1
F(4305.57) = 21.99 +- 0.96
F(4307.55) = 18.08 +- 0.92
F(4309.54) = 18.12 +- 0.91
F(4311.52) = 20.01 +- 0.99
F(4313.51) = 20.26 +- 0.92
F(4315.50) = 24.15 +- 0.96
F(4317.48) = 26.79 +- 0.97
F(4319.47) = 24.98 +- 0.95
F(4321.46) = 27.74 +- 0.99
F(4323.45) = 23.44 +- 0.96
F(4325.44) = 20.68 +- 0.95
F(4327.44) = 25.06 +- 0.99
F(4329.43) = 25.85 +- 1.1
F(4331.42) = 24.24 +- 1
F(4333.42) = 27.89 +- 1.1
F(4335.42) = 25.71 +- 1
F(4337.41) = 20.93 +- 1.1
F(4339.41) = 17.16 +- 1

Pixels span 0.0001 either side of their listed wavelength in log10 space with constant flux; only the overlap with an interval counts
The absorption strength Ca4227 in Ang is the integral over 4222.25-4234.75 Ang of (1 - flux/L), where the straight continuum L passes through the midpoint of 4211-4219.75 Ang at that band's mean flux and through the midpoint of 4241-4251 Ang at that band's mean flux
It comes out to 0.5 Ang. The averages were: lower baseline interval 25.7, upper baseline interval 24.8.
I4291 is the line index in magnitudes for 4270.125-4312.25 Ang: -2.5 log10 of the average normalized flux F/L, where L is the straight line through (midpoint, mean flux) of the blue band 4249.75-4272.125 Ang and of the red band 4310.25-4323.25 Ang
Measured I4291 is 0.09 mag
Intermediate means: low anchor 24.8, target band 22.3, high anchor 23.8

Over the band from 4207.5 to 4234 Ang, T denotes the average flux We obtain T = 25.2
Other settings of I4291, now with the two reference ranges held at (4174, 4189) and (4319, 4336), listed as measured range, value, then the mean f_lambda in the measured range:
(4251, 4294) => 0.035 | 24.5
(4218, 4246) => 0.026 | 24.8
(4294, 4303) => 0.213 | 20.7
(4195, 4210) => 0.008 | 25.4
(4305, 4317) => 0.212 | 20.7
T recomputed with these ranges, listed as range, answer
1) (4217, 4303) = 24.2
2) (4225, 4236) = 24.8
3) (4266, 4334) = 23.2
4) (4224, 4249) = 24.6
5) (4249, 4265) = 24.5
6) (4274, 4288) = 24.9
